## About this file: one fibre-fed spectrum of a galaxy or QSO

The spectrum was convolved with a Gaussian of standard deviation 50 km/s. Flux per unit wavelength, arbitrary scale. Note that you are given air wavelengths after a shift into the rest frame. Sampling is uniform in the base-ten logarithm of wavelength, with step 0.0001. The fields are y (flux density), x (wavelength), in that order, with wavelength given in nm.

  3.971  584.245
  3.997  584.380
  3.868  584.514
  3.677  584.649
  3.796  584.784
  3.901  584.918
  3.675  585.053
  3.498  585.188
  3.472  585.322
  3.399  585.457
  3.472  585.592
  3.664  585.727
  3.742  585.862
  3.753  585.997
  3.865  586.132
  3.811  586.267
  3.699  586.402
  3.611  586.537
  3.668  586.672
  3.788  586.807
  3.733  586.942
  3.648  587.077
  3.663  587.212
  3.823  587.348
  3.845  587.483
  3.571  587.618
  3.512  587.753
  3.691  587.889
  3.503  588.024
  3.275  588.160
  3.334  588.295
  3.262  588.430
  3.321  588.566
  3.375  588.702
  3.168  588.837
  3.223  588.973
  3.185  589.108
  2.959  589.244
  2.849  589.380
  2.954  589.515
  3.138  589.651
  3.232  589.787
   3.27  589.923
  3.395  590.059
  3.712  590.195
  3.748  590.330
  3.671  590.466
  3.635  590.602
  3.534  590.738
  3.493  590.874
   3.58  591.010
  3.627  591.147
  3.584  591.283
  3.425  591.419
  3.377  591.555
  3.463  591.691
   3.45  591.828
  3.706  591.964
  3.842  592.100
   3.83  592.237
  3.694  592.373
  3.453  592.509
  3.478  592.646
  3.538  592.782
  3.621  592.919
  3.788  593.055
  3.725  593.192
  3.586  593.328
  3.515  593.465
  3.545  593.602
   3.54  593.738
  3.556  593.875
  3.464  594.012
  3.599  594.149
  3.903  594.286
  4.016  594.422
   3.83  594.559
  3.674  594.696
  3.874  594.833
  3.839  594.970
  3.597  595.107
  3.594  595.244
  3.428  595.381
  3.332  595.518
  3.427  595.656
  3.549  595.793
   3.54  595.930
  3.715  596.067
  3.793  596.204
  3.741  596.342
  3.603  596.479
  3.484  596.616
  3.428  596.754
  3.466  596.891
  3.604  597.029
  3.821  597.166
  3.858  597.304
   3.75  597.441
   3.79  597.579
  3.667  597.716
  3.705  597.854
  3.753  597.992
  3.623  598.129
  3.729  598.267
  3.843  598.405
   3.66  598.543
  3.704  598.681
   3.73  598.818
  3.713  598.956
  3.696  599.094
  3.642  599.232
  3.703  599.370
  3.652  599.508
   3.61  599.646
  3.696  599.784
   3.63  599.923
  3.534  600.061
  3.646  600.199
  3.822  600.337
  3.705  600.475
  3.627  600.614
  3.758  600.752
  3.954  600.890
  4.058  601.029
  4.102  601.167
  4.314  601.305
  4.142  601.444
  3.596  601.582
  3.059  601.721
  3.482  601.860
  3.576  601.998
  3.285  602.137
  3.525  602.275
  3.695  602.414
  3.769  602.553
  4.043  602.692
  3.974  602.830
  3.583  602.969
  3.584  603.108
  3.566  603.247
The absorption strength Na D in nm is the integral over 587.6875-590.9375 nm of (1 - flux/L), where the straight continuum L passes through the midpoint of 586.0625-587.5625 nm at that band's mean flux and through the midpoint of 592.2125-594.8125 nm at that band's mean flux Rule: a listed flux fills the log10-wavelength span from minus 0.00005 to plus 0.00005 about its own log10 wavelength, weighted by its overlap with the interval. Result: 0.312 nm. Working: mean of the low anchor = 3.74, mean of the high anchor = 3.65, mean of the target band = 3.35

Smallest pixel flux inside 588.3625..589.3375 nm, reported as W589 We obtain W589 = 2.959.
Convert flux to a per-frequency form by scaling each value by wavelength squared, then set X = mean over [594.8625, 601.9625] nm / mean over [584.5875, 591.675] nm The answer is 1.09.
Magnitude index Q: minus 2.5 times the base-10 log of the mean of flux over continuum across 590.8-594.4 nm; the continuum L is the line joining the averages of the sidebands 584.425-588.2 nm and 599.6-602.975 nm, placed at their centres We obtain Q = 0.03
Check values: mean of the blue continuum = 3.67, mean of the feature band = 3.6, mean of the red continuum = 3.73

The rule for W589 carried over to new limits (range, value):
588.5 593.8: 2.849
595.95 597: 3.428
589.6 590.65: 3.138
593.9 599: 3.332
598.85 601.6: 3.534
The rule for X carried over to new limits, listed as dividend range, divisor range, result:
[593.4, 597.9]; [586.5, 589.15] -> 1.07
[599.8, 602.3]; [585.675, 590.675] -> 1.11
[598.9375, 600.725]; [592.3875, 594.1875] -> 1.05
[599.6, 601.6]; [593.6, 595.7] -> 1.07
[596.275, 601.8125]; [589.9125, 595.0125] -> 1.05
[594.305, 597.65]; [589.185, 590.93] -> 1.11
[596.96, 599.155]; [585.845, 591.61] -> 1.10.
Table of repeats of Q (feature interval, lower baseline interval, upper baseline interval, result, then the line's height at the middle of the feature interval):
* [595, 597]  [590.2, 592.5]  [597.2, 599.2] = 0.04 mag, 3.69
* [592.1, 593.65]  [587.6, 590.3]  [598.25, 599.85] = -0.05 mag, 3.45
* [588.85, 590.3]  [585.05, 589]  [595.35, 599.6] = 0.12 mag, 3.59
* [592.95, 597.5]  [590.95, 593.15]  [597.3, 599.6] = 0.00 mag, 3.65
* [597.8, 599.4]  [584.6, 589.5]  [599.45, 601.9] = 0.00 mag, 3.71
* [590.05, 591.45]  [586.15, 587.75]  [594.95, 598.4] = 0.03 mag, 3.68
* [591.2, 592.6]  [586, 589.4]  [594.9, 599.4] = 0.00 mag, 3.57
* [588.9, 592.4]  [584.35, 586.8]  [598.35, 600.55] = 0.08 mag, 3.69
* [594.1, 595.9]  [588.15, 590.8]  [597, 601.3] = -0.03 mag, 3.56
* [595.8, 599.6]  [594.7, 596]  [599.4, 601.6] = 0.00 mag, 3.68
